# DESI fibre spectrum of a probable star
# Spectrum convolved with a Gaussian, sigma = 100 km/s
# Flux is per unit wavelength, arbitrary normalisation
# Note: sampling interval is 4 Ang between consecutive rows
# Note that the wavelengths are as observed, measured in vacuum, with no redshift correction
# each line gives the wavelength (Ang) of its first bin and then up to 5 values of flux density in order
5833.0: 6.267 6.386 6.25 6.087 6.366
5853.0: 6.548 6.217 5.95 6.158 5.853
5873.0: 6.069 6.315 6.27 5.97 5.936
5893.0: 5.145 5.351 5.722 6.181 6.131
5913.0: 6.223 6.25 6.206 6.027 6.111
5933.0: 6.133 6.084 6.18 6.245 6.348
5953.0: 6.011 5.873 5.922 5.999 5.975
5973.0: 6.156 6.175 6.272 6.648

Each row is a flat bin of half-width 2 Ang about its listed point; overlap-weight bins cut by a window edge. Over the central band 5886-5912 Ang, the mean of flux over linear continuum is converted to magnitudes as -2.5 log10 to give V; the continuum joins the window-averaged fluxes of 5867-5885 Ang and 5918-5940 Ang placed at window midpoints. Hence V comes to 0.06 mag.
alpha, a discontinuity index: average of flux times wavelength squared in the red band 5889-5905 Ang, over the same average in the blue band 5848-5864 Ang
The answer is 0.90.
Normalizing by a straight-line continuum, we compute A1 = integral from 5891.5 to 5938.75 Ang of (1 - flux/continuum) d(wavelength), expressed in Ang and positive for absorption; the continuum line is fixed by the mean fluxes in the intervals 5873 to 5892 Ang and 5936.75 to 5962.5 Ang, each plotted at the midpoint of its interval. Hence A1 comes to 0.9 Ang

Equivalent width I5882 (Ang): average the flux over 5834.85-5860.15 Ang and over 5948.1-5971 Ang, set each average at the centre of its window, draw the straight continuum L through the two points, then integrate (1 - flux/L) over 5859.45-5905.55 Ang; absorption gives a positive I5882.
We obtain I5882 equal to 2.25 Ang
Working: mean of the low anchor 6.29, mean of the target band 5.9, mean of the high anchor 6.01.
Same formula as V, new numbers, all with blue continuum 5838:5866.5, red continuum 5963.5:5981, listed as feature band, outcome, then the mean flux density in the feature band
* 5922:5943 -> 0.01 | 6.11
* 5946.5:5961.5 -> 0.01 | 6.06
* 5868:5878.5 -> 0.02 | 6.09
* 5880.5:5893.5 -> 0.06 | 5.86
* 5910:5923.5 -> -0.01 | 6.21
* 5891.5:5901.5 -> 0.15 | 5.37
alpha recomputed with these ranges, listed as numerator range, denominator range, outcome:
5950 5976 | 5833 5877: 1.01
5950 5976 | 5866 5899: 1.05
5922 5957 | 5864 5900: 1.06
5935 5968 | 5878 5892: 1.03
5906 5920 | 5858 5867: 1.04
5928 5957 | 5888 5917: 1.07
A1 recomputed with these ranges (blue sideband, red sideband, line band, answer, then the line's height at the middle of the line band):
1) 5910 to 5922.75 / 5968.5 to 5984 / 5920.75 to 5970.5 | 1.0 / 6.21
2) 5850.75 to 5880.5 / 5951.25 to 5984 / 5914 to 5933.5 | -0.1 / 6.11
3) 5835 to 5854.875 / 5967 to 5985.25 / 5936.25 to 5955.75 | 0.2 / 6.23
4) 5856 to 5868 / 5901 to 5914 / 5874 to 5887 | -0.2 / 6.09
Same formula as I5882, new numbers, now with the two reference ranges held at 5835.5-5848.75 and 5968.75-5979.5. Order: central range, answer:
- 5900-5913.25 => 0.26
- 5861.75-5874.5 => 0.43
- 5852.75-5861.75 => 0.03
